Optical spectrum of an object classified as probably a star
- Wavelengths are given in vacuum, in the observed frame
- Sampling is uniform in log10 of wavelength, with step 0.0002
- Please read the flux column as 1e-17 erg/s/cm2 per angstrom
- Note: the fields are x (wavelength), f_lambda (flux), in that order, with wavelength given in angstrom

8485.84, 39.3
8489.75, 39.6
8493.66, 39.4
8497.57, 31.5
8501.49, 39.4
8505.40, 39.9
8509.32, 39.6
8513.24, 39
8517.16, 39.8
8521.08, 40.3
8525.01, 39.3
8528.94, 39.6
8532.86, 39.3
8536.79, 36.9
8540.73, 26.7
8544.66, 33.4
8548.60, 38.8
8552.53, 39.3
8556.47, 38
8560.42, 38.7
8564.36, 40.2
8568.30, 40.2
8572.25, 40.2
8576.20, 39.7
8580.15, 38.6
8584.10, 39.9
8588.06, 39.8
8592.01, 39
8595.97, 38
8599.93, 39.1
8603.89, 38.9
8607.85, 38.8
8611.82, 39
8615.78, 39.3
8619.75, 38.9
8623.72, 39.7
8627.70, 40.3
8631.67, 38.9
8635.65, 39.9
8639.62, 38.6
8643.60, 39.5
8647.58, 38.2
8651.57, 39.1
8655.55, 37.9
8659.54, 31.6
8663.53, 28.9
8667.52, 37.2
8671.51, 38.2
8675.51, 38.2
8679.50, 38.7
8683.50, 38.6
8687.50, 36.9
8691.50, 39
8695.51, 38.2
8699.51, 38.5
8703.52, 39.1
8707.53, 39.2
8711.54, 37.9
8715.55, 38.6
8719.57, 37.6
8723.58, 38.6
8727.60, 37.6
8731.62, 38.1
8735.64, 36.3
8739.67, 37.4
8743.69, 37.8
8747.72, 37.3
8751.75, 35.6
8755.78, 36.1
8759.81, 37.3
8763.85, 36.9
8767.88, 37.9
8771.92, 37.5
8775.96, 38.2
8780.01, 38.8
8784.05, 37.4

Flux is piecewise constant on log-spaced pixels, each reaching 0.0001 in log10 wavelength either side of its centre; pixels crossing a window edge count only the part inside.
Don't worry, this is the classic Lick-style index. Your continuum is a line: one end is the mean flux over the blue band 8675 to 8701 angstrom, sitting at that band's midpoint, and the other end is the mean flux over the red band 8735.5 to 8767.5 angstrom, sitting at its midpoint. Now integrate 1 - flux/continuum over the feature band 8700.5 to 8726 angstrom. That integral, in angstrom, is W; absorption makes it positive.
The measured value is -0.5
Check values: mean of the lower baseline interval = 38.3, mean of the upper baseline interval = 36.9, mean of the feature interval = 38.5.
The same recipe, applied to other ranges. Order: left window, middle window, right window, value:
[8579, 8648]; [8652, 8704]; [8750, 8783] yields 1.9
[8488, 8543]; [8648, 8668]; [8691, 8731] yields 1.7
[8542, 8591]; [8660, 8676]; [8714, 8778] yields 1.3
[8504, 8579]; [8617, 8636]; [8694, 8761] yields -0.7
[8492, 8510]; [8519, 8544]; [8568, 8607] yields 1.0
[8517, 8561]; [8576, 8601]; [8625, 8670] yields -1.2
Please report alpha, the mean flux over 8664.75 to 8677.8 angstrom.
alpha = 37.4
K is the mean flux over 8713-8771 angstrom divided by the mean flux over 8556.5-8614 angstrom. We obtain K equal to 0.95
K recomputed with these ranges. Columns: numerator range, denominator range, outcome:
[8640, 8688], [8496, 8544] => 0.98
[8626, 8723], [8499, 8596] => 0.98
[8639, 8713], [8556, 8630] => 0.95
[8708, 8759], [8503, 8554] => 0.99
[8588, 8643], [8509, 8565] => 1.04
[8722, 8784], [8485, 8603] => 0.97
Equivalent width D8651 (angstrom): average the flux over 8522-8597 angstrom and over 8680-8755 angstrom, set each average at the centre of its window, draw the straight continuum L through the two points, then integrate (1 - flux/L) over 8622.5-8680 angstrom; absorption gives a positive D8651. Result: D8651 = 0.6 angstrom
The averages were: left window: 38.2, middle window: 37.6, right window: 37.9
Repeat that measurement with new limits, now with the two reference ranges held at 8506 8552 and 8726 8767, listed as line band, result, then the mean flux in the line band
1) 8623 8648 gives -1.3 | 39.4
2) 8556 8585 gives -1.5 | 39.5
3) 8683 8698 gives -0.4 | 38.1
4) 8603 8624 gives -0.9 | 39.1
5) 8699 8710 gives -0.5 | 38.9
